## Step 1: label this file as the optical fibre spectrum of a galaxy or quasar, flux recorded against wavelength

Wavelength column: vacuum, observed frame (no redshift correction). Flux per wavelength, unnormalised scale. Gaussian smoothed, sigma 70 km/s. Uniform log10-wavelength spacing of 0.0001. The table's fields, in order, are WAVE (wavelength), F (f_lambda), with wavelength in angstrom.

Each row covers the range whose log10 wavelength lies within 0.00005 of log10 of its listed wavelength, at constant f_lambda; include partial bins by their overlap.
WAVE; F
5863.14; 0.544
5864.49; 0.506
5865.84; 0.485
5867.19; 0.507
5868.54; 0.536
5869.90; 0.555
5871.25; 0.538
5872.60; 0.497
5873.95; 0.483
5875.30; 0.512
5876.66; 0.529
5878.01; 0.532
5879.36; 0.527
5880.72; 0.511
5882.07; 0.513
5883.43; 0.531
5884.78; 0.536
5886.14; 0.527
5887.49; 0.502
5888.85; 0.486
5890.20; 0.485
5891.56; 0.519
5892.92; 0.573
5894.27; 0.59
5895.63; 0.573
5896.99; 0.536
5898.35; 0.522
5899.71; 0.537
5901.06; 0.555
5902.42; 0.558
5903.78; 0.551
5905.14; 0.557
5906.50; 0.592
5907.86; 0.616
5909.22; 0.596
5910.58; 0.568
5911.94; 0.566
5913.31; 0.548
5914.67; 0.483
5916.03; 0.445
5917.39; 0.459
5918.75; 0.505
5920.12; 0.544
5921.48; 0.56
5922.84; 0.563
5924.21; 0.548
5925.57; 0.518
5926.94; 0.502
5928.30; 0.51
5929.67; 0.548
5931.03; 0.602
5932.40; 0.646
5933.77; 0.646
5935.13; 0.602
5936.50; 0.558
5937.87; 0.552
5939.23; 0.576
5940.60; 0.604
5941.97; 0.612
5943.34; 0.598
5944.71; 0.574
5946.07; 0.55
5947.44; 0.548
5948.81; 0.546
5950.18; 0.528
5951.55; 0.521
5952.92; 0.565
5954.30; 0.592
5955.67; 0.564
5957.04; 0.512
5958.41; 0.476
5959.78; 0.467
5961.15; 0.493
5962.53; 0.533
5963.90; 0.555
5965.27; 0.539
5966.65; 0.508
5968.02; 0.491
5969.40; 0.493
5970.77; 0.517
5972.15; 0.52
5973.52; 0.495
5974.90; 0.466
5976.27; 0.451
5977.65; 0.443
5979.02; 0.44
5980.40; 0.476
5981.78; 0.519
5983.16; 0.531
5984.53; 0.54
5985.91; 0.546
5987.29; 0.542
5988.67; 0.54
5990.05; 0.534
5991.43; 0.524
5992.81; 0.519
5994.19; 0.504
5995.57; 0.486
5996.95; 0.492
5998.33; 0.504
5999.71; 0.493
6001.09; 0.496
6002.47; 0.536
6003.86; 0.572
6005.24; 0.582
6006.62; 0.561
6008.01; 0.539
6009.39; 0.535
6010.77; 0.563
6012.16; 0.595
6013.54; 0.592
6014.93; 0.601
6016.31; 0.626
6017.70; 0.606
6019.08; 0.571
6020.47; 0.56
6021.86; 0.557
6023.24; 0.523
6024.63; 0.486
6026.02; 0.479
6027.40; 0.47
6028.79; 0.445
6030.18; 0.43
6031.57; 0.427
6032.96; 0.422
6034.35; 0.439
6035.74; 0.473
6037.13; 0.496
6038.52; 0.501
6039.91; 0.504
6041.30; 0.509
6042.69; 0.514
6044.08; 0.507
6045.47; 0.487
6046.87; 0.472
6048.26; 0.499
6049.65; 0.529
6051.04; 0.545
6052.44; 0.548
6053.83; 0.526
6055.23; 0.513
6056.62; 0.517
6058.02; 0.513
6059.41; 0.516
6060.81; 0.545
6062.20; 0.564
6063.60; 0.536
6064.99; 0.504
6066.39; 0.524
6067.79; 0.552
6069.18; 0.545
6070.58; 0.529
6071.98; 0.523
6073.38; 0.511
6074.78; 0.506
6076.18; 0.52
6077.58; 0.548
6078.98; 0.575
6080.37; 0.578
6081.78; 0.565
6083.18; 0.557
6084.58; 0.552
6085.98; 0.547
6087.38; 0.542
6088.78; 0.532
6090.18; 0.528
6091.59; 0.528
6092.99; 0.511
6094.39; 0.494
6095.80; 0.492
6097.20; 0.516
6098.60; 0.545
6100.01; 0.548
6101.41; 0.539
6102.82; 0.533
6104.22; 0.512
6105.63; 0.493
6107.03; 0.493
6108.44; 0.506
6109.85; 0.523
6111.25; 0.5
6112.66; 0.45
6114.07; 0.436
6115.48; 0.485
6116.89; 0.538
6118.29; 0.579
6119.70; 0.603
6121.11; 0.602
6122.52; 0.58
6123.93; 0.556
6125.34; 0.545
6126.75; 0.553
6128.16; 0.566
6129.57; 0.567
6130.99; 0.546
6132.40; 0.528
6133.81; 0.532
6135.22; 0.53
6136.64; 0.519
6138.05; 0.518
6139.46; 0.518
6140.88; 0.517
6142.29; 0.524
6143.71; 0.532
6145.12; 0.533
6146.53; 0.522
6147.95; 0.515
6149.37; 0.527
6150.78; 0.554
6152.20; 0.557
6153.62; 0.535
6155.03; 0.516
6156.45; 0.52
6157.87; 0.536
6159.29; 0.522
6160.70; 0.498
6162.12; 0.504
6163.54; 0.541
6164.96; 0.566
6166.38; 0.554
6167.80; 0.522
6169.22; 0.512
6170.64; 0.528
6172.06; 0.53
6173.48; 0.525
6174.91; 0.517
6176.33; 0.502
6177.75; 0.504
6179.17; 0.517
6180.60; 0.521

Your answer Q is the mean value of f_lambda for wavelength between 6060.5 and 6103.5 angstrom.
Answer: 0.535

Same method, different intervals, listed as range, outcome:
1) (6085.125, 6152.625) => 0.529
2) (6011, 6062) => 0.516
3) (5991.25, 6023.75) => 0.548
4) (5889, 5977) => 0.542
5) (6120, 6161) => 0.538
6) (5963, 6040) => 0.515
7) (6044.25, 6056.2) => 0.515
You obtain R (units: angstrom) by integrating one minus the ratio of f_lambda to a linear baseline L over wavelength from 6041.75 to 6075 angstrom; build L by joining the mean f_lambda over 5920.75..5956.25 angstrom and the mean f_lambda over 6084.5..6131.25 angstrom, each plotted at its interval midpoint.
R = 1.2 angstrom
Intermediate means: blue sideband 0.567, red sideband 0.53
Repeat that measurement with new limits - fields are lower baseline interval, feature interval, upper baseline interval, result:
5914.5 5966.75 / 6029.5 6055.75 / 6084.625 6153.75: 2.20 angstrom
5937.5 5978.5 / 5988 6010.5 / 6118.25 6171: 0.19 angstrom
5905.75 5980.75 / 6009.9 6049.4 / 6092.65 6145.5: 1.47 angstrom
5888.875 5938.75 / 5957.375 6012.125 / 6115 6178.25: 3.14 angstrom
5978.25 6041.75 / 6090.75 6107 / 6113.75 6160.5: 0.41 angstrom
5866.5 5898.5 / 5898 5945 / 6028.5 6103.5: -3.04 angstrom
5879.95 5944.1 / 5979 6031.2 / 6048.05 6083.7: 1.02 angstrom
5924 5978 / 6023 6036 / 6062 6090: 2.00 angstrom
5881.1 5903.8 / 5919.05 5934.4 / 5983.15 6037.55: -0.86 angstrom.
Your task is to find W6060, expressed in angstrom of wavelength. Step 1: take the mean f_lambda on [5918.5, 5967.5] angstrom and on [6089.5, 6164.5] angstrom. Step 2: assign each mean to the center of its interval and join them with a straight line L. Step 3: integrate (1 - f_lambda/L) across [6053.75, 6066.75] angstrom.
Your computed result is 0.26 angstrom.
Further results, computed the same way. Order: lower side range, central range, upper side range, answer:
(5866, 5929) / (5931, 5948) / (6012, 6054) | -2.0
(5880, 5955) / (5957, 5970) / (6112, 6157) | 1.0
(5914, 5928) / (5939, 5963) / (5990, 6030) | -1.2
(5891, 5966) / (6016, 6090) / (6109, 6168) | 2.8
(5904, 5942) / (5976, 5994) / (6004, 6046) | 0.9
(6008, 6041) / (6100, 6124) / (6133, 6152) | 0.0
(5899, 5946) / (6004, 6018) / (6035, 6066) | -1.3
